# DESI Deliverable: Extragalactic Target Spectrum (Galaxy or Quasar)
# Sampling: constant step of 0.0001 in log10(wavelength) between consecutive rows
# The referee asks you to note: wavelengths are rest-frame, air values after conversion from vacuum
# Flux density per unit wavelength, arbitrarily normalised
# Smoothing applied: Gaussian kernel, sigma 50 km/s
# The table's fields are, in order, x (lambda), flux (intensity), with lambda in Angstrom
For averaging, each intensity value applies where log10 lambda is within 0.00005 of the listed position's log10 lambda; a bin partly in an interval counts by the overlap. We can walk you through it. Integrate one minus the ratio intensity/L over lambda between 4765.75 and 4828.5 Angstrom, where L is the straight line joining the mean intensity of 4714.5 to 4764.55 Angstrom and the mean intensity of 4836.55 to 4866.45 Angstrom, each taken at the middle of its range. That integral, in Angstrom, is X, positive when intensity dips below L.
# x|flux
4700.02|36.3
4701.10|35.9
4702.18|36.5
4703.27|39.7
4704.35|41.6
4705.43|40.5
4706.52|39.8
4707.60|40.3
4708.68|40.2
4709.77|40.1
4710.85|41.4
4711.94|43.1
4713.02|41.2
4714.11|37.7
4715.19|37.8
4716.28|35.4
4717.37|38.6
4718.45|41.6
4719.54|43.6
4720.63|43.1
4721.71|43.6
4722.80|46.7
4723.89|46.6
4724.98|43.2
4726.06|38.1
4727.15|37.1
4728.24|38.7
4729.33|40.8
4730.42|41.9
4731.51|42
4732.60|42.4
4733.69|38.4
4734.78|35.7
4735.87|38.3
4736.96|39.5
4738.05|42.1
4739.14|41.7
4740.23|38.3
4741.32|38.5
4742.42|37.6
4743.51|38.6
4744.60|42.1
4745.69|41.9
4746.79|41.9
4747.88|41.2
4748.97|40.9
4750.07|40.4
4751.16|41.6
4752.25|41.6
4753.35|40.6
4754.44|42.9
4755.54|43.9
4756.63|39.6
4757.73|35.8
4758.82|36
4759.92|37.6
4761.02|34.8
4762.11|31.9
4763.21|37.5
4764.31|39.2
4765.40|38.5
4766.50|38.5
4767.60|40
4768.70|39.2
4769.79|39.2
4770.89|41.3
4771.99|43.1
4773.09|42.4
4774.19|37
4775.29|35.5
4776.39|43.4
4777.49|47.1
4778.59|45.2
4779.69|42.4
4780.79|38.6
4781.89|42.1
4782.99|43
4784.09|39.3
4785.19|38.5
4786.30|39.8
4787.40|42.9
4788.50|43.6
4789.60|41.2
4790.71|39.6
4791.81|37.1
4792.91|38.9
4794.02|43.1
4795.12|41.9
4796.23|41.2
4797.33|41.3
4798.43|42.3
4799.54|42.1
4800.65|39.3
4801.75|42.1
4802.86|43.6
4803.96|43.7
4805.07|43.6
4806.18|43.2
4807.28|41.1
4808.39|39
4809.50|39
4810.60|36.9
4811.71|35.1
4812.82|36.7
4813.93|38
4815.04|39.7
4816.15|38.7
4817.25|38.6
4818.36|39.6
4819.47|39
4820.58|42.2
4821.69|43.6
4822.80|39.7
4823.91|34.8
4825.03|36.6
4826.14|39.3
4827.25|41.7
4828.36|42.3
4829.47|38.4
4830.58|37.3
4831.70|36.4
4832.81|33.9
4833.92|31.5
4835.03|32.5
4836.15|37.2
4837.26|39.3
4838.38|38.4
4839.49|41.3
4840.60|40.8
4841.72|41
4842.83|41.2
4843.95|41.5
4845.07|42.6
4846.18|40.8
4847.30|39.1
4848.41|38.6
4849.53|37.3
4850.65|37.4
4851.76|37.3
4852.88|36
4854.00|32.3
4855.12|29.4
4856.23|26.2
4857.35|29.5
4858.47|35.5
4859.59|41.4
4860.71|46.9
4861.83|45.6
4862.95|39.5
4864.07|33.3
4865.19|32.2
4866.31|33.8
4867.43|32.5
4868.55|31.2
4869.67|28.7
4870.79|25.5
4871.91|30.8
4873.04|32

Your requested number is -2.6 Angstrom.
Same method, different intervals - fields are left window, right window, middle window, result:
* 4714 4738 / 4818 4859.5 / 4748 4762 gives 0.1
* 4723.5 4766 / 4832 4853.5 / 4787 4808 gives -1.5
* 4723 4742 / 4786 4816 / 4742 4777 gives 0.7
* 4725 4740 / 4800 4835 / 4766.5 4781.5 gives -0.6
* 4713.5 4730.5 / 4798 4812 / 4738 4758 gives 0.1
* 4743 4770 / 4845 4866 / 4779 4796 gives -1.0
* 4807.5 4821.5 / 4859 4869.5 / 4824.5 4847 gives -0.4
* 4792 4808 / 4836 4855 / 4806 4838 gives 1.7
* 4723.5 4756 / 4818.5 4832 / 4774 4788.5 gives -0.5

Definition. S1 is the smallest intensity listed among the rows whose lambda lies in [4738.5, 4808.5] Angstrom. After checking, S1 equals 31.9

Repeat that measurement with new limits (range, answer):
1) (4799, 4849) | 31.5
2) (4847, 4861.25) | 26.2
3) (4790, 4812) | 35.1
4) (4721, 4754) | 35.7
